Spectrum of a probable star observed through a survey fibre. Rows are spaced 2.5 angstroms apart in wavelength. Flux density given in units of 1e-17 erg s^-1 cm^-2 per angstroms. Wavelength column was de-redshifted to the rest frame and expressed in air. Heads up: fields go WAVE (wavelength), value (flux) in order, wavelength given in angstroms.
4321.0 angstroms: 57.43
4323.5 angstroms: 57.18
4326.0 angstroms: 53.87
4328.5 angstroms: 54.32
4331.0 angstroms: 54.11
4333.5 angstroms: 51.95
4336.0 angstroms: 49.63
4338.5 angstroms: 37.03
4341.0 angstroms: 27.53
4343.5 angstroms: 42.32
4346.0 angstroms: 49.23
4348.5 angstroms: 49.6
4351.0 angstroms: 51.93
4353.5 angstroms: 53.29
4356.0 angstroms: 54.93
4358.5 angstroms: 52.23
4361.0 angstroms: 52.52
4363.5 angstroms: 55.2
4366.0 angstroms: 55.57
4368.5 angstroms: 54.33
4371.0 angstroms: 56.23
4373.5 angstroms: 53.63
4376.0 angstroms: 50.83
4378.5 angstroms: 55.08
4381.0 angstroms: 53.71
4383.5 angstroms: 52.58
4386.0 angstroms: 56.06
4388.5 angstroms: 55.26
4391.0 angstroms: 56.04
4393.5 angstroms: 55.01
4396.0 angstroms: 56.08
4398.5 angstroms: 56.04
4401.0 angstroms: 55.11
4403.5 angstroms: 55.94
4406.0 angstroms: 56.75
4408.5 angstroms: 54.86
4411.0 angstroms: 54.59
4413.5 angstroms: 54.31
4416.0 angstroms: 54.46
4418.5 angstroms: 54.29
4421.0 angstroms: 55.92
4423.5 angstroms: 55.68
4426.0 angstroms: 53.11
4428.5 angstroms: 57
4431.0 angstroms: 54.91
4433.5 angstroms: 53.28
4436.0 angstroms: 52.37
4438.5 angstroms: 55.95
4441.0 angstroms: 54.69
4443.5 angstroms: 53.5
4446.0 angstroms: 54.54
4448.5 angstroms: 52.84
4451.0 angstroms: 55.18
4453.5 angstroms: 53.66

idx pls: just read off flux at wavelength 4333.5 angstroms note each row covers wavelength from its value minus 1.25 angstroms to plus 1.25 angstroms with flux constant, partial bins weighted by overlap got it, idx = 51.95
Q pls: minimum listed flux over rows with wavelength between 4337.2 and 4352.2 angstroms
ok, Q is 27.53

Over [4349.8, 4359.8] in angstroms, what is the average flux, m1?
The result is 53.1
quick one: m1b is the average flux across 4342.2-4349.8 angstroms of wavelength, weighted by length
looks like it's 47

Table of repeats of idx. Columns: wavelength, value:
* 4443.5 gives 53.5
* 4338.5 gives 37.03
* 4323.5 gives 57.18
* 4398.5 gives 56.04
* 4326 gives 53.87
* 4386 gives 56.06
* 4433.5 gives 53.28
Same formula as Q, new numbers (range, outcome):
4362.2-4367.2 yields 55.2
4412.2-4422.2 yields 54.29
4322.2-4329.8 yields 53.87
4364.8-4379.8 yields 50.83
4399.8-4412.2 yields 54.59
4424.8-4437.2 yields 52.37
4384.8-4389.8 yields 55.26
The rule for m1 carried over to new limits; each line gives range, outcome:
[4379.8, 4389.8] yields 54.4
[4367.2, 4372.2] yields 55.3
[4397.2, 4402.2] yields 55.6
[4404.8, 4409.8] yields 55.8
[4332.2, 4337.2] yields 50.8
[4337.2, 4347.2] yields 39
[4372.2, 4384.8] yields 53.2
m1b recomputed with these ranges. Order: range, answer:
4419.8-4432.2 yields 55.3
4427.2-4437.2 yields 54.4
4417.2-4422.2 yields 55.1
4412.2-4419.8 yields 54.4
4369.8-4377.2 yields 53.6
